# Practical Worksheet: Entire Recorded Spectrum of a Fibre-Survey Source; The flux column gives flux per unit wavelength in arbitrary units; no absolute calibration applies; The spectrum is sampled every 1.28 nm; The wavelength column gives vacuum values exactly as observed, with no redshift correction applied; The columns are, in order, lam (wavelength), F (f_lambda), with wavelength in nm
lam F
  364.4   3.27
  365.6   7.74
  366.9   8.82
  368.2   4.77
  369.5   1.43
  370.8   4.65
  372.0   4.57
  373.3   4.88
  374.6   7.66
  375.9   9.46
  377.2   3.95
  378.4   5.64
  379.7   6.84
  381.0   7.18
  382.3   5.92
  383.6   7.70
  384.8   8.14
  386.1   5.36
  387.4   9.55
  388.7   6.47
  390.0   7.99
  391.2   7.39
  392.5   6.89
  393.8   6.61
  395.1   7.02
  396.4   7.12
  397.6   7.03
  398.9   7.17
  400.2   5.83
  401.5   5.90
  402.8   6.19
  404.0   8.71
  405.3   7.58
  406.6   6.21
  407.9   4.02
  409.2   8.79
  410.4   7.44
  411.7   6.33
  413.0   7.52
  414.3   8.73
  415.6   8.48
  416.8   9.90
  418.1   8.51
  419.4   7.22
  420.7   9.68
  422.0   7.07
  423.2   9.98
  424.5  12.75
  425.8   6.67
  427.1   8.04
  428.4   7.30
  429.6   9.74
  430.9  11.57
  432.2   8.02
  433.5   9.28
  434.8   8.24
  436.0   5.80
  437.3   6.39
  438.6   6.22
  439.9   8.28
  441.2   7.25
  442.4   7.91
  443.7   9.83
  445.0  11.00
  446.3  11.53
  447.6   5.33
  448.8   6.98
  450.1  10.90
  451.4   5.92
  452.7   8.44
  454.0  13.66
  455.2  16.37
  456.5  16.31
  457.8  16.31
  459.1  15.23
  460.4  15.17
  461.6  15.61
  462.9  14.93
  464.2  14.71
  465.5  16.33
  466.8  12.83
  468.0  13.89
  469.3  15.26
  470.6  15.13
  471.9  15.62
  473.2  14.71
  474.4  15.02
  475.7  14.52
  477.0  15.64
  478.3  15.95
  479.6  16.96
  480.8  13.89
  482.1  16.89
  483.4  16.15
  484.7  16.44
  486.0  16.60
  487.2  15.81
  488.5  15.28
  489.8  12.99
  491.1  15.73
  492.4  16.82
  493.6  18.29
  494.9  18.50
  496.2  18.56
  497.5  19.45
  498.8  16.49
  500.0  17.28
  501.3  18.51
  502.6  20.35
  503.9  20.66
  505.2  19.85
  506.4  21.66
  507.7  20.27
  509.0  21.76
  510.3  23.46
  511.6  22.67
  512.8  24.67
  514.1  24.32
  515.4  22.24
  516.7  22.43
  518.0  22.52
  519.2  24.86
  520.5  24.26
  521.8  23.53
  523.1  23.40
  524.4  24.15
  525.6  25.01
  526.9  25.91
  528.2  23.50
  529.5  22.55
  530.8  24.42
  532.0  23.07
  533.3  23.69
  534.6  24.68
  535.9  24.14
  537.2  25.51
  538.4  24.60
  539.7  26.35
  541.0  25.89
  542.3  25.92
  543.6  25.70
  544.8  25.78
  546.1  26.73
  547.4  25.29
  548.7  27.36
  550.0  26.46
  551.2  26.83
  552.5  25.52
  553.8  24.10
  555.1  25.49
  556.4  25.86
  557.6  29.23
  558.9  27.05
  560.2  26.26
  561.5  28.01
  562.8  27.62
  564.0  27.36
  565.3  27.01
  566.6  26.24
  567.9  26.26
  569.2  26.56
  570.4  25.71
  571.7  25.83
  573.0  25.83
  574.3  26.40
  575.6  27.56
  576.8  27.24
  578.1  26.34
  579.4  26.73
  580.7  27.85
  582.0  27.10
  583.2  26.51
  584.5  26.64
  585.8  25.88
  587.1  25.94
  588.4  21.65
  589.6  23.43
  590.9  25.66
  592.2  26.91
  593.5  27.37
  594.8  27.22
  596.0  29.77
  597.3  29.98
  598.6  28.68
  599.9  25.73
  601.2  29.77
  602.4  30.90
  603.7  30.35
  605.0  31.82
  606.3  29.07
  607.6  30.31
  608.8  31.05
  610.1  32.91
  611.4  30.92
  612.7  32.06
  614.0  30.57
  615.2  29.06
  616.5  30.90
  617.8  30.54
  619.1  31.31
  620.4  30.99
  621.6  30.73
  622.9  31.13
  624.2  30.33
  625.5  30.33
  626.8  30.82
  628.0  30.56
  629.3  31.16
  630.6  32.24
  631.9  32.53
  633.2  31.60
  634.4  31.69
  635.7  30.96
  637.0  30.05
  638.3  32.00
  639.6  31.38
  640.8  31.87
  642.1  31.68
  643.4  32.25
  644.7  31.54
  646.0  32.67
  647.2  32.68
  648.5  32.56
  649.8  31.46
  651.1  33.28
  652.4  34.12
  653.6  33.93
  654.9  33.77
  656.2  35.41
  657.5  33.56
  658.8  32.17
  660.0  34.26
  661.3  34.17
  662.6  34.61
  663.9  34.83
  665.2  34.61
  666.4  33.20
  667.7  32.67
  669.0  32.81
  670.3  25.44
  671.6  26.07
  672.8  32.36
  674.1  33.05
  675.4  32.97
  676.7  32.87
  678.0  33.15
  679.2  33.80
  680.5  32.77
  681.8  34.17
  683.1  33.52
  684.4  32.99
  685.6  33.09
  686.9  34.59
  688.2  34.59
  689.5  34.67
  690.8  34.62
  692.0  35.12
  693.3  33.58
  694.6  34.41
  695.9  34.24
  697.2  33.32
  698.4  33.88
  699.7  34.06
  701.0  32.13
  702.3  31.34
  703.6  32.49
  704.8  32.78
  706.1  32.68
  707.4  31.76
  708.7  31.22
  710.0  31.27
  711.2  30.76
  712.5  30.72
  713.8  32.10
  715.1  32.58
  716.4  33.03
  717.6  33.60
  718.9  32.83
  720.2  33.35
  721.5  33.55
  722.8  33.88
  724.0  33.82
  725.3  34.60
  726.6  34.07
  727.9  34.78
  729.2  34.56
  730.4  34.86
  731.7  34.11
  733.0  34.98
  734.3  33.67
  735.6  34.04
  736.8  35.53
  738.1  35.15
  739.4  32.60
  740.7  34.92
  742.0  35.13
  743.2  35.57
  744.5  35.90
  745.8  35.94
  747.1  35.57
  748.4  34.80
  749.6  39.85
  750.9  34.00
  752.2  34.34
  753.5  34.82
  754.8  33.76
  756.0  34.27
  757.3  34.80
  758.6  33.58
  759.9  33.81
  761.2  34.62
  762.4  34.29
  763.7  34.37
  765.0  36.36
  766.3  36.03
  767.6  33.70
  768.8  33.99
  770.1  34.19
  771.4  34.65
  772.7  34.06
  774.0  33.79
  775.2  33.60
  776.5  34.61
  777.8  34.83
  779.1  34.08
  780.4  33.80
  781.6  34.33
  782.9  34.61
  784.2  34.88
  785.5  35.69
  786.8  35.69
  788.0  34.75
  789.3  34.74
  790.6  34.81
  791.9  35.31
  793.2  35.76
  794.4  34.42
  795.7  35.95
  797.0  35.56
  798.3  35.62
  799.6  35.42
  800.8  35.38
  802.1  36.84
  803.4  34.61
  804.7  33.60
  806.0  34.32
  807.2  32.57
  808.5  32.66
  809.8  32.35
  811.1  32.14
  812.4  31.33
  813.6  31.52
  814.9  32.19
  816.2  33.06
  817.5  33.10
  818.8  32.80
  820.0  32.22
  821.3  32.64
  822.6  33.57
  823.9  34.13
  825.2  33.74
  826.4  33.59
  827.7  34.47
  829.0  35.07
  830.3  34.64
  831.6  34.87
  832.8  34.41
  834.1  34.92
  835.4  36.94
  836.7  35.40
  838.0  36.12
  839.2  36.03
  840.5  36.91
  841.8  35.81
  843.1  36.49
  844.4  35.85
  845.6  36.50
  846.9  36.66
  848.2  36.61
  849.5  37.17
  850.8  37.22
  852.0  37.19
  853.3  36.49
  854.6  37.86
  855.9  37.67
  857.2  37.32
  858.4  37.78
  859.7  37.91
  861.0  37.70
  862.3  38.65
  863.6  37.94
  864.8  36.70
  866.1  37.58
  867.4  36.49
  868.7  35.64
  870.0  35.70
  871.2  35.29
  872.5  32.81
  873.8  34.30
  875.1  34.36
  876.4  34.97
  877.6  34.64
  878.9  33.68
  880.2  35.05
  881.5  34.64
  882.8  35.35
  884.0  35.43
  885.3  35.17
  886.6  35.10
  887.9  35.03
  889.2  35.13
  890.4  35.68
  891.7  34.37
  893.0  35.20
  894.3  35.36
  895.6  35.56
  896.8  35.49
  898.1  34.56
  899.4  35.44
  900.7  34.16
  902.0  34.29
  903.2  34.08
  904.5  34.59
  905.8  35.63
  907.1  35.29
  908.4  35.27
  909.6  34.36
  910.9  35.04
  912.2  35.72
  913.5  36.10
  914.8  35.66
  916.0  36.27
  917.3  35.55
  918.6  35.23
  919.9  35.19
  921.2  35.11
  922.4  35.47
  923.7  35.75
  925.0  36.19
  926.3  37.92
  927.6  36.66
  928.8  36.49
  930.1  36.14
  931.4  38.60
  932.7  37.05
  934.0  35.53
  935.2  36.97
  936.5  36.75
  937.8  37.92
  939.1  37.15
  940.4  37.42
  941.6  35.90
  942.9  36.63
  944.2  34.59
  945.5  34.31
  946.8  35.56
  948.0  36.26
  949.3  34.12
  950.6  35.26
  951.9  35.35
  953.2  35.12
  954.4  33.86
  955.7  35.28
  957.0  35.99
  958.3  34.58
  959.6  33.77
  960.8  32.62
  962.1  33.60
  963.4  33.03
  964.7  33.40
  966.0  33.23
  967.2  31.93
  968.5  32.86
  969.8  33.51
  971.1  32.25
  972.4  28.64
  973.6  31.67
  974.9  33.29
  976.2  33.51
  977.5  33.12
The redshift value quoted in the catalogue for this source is 0.14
